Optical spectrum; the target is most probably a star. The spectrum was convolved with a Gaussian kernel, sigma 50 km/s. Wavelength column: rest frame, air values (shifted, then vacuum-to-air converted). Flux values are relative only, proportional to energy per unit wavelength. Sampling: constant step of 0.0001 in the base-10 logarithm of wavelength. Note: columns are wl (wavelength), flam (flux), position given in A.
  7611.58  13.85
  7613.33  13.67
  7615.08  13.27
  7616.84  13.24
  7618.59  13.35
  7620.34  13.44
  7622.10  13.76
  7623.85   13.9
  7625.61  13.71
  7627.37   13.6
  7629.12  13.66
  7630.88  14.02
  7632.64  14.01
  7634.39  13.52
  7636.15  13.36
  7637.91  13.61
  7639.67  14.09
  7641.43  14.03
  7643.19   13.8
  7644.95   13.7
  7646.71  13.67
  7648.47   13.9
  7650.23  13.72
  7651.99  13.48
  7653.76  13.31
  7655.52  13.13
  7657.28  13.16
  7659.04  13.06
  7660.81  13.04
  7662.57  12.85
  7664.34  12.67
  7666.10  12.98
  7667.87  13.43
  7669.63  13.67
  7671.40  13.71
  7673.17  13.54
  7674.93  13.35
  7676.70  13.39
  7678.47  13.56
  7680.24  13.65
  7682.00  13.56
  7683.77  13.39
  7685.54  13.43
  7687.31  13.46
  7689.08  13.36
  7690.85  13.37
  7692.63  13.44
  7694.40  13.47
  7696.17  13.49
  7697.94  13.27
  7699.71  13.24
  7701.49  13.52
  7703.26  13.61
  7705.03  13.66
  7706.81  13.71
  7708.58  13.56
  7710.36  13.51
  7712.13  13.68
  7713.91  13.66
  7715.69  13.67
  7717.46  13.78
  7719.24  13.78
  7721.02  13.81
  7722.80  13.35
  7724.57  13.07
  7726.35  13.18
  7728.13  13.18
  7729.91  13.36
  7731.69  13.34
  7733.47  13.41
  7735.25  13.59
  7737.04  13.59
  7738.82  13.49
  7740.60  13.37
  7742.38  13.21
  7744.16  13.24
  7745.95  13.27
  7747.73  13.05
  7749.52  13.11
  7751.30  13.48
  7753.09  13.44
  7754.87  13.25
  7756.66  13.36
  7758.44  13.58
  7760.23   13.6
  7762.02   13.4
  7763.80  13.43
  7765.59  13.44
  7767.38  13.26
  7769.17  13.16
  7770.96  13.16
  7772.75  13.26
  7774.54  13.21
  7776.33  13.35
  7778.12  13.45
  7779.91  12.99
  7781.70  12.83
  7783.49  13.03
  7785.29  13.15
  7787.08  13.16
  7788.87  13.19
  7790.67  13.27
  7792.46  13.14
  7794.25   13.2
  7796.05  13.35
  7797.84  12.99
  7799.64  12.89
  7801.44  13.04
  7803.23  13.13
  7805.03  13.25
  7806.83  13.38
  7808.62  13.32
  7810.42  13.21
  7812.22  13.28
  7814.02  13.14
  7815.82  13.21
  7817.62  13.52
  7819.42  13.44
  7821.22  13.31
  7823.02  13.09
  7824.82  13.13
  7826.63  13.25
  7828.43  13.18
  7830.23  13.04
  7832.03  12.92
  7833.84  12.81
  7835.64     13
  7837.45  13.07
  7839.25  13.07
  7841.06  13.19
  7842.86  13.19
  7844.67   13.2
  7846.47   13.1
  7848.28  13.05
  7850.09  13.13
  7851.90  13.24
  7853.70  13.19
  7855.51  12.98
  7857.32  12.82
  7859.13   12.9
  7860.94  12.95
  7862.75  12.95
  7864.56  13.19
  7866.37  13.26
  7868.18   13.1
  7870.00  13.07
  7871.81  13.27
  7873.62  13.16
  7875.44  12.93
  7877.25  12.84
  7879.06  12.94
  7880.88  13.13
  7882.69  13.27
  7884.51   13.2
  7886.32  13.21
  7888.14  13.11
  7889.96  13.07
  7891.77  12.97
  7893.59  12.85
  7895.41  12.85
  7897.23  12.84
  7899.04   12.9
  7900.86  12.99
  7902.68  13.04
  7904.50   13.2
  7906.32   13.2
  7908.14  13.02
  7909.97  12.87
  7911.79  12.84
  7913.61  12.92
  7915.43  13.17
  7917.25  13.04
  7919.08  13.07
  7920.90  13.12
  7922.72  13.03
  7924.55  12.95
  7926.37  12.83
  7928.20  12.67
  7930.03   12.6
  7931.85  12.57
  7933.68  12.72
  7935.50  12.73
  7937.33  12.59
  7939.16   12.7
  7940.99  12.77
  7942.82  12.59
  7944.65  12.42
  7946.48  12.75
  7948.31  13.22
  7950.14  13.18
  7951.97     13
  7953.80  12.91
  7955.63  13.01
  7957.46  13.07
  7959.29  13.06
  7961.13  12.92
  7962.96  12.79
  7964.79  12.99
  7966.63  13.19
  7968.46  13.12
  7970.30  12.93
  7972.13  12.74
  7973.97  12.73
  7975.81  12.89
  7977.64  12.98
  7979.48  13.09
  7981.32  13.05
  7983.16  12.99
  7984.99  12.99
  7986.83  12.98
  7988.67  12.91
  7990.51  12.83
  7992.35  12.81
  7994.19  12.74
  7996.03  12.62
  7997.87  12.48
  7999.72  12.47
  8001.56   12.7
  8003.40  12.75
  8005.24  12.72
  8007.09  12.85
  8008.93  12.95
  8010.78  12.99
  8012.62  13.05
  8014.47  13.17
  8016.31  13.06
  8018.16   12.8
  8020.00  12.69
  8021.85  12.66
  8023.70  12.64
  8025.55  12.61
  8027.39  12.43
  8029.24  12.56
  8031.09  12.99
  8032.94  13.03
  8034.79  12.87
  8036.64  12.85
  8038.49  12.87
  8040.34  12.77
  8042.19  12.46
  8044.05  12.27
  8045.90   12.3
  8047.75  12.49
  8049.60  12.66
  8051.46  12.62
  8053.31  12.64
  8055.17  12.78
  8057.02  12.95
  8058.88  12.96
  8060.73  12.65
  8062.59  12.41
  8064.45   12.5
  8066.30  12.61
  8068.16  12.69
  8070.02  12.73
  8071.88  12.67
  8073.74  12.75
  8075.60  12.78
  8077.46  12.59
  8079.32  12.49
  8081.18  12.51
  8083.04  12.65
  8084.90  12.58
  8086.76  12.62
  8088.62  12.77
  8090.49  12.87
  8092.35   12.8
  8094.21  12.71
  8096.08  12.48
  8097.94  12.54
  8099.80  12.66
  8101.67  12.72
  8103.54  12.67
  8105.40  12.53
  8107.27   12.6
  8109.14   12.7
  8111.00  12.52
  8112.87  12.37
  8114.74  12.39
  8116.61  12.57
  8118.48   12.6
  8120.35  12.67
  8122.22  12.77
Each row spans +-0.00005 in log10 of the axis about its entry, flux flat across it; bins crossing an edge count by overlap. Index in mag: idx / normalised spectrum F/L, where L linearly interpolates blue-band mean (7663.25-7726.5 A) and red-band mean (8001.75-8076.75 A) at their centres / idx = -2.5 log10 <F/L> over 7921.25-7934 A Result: 0.02 mag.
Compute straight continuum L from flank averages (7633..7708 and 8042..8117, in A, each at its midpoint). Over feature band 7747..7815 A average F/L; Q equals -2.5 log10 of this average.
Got 0.00 mag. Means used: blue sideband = 13.5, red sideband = 12.6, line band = 13.2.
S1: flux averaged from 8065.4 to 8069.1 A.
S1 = 12.6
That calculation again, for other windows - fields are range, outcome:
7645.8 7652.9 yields 13.7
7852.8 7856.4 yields 13.1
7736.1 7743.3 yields 13.4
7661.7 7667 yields 12.8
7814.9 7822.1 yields 13.4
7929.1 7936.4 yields 12.7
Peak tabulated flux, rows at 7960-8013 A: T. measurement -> 13.19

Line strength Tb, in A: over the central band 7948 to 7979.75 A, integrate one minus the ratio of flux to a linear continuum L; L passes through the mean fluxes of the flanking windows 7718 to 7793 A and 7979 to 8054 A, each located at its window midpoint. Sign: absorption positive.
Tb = -0.3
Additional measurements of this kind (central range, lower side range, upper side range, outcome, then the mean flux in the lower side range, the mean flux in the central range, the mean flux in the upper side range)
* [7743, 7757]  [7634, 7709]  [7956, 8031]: 0.0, 13.5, 13.3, 12.9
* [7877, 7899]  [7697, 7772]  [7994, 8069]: 0.1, 13.4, 13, 12.7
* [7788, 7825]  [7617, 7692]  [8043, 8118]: -0.1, 13.5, 13.2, 12.6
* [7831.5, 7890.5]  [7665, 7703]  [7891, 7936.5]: -0.2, 13.4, 13.1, 12.9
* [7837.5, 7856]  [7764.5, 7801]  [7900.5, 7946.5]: -0.1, 13.2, 13.1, 12.9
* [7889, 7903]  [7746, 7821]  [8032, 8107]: 0.1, 13.2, 12.9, 12.7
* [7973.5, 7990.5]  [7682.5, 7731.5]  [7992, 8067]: -0.2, 13.5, 13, 12.7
